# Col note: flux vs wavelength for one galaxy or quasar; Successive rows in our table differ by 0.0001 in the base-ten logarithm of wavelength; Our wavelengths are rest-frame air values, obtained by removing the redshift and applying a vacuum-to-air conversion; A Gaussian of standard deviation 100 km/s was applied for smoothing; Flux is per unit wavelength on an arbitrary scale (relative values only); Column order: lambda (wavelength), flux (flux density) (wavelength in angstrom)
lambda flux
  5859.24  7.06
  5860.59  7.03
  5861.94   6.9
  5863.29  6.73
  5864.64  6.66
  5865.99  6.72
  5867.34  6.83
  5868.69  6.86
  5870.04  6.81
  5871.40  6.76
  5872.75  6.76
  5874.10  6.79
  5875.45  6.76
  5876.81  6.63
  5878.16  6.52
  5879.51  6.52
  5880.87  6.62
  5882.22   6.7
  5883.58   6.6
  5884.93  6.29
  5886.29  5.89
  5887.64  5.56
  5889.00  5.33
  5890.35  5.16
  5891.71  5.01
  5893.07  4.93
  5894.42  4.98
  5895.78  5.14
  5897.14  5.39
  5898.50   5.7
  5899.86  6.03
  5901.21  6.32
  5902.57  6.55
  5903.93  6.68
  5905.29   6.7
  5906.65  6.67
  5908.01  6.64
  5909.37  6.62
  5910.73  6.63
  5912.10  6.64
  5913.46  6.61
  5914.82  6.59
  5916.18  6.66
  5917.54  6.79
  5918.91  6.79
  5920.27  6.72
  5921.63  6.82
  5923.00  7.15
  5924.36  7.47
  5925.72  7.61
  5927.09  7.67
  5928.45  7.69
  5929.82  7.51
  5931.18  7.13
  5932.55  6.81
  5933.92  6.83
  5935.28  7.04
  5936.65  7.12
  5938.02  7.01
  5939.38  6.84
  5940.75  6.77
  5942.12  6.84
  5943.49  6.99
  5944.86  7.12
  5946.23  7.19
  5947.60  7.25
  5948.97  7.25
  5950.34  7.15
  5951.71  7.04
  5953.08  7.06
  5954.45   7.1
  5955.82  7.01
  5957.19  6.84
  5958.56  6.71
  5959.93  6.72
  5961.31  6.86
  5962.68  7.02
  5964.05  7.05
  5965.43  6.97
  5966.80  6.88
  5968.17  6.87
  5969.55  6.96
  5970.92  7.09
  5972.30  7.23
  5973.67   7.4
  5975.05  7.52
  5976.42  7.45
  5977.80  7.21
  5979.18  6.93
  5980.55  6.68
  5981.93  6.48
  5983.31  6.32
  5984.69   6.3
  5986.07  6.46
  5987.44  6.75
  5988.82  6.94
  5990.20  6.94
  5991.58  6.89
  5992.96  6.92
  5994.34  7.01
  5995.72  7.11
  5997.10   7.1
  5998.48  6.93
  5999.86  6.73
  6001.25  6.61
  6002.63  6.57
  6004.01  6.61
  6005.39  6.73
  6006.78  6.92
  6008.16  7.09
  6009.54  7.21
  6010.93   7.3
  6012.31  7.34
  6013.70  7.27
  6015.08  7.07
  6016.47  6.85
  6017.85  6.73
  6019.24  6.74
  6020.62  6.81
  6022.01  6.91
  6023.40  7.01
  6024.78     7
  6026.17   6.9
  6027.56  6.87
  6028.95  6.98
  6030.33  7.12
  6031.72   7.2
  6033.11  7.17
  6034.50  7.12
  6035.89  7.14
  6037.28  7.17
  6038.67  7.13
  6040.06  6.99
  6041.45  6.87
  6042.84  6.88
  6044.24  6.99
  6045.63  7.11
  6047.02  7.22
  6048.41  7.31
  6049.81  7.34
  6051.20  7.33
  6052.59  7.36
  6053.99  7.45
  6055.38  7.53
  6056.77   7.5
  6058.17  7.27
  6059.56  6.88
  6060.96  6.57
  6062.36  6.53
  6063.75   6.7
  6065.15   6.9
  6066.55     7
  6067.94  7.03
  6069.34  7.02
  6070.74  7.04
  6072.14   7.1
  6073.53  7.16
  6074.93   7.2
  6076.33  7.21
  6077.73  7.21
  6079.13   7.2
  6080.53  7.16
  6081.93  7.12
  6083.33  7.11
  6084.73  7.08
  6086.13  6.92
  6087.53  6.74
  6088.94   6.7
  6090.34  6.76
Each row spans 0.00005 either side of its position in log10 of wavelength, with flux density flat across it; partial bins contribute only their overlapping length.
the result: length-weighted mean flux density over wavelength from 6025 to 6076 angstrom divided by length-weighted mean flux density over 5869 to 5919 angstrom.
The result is 1.1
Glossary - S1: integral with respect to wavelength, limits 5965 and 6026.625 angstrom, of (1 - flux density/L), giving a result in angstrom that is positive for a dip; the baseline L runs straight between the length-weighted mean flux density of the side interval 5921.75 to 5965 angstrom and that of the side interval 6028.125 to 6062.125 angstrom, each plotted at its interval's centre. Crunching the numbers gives 1.62 angstrom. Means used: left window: 7.09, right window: 7.14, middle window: 6.93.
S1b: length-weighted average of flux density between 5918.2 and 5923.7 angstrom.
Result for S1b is 6.87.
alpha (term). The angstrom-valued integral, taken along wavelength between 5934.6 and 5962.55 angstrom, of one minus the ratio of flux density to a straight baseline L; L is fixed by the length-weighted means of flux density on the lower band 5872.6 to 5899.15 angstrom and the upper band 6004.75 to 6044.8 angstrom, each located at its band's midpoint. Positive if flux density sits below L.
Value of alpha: -2.46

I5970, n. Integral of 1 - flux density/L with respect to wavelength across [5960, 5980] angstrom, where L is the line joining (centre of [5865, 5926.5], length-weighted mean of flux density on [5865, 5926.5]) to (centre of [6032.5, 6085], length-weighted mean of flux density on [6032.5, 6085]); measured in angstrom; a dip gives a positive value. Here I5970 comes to -1.1 angstrom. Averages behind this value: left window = 6.4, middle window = 7.09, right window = 7.11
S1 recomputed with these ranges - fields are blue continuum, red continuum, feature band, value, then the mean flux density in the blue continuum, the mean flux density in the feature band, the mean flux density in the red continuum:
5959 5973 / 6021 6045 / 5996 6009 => 0.32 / 6.96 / 6.82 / 7.02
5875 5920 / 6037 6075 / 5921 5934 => -1.88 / 6.2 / 7.29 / 7.09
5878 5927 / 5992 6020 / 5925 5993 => -3.61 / 6.32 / 7.01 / 6.94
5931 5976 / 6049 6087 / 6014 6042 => 0.33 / 7.02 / 7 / 7.11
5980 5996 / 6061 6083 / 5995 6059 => -1.79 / 6.72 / 7.06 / 7.03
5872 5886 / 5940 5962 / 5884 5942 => 2.55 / 6.6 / 6.49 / 6.99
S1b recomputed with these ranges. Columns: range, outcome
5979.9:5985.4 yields 6.43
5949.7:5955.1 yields 7.09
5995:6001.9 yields 6.89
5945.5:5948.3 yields 7.21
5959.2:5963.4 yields 6.87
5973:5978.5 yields 7.39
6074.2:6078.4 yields 7.2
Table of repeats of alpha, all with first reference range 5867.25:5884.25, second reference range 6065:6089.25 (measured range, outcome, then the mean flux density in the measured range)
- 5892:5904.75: 1.90 angstrom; 5.74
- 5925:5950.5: -1.27 angstrom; 7.15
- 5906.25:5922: 0.20 angstrom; 6.68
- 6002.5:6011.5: 0.00 angstrom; 6.93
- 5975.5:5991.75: 0.25 angstrom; 6.79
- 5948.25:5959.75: -0.29 angstrom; 7.01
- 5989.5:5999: -0.11 angstrom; 6.99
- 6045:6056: -0.50 angstrom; 7.33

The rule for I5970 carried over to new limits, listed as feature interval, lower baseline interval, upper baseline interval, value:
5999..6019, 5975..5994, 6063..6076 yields -0.1 angstrom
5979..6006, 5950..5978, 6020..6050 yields 1.2 angstrom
